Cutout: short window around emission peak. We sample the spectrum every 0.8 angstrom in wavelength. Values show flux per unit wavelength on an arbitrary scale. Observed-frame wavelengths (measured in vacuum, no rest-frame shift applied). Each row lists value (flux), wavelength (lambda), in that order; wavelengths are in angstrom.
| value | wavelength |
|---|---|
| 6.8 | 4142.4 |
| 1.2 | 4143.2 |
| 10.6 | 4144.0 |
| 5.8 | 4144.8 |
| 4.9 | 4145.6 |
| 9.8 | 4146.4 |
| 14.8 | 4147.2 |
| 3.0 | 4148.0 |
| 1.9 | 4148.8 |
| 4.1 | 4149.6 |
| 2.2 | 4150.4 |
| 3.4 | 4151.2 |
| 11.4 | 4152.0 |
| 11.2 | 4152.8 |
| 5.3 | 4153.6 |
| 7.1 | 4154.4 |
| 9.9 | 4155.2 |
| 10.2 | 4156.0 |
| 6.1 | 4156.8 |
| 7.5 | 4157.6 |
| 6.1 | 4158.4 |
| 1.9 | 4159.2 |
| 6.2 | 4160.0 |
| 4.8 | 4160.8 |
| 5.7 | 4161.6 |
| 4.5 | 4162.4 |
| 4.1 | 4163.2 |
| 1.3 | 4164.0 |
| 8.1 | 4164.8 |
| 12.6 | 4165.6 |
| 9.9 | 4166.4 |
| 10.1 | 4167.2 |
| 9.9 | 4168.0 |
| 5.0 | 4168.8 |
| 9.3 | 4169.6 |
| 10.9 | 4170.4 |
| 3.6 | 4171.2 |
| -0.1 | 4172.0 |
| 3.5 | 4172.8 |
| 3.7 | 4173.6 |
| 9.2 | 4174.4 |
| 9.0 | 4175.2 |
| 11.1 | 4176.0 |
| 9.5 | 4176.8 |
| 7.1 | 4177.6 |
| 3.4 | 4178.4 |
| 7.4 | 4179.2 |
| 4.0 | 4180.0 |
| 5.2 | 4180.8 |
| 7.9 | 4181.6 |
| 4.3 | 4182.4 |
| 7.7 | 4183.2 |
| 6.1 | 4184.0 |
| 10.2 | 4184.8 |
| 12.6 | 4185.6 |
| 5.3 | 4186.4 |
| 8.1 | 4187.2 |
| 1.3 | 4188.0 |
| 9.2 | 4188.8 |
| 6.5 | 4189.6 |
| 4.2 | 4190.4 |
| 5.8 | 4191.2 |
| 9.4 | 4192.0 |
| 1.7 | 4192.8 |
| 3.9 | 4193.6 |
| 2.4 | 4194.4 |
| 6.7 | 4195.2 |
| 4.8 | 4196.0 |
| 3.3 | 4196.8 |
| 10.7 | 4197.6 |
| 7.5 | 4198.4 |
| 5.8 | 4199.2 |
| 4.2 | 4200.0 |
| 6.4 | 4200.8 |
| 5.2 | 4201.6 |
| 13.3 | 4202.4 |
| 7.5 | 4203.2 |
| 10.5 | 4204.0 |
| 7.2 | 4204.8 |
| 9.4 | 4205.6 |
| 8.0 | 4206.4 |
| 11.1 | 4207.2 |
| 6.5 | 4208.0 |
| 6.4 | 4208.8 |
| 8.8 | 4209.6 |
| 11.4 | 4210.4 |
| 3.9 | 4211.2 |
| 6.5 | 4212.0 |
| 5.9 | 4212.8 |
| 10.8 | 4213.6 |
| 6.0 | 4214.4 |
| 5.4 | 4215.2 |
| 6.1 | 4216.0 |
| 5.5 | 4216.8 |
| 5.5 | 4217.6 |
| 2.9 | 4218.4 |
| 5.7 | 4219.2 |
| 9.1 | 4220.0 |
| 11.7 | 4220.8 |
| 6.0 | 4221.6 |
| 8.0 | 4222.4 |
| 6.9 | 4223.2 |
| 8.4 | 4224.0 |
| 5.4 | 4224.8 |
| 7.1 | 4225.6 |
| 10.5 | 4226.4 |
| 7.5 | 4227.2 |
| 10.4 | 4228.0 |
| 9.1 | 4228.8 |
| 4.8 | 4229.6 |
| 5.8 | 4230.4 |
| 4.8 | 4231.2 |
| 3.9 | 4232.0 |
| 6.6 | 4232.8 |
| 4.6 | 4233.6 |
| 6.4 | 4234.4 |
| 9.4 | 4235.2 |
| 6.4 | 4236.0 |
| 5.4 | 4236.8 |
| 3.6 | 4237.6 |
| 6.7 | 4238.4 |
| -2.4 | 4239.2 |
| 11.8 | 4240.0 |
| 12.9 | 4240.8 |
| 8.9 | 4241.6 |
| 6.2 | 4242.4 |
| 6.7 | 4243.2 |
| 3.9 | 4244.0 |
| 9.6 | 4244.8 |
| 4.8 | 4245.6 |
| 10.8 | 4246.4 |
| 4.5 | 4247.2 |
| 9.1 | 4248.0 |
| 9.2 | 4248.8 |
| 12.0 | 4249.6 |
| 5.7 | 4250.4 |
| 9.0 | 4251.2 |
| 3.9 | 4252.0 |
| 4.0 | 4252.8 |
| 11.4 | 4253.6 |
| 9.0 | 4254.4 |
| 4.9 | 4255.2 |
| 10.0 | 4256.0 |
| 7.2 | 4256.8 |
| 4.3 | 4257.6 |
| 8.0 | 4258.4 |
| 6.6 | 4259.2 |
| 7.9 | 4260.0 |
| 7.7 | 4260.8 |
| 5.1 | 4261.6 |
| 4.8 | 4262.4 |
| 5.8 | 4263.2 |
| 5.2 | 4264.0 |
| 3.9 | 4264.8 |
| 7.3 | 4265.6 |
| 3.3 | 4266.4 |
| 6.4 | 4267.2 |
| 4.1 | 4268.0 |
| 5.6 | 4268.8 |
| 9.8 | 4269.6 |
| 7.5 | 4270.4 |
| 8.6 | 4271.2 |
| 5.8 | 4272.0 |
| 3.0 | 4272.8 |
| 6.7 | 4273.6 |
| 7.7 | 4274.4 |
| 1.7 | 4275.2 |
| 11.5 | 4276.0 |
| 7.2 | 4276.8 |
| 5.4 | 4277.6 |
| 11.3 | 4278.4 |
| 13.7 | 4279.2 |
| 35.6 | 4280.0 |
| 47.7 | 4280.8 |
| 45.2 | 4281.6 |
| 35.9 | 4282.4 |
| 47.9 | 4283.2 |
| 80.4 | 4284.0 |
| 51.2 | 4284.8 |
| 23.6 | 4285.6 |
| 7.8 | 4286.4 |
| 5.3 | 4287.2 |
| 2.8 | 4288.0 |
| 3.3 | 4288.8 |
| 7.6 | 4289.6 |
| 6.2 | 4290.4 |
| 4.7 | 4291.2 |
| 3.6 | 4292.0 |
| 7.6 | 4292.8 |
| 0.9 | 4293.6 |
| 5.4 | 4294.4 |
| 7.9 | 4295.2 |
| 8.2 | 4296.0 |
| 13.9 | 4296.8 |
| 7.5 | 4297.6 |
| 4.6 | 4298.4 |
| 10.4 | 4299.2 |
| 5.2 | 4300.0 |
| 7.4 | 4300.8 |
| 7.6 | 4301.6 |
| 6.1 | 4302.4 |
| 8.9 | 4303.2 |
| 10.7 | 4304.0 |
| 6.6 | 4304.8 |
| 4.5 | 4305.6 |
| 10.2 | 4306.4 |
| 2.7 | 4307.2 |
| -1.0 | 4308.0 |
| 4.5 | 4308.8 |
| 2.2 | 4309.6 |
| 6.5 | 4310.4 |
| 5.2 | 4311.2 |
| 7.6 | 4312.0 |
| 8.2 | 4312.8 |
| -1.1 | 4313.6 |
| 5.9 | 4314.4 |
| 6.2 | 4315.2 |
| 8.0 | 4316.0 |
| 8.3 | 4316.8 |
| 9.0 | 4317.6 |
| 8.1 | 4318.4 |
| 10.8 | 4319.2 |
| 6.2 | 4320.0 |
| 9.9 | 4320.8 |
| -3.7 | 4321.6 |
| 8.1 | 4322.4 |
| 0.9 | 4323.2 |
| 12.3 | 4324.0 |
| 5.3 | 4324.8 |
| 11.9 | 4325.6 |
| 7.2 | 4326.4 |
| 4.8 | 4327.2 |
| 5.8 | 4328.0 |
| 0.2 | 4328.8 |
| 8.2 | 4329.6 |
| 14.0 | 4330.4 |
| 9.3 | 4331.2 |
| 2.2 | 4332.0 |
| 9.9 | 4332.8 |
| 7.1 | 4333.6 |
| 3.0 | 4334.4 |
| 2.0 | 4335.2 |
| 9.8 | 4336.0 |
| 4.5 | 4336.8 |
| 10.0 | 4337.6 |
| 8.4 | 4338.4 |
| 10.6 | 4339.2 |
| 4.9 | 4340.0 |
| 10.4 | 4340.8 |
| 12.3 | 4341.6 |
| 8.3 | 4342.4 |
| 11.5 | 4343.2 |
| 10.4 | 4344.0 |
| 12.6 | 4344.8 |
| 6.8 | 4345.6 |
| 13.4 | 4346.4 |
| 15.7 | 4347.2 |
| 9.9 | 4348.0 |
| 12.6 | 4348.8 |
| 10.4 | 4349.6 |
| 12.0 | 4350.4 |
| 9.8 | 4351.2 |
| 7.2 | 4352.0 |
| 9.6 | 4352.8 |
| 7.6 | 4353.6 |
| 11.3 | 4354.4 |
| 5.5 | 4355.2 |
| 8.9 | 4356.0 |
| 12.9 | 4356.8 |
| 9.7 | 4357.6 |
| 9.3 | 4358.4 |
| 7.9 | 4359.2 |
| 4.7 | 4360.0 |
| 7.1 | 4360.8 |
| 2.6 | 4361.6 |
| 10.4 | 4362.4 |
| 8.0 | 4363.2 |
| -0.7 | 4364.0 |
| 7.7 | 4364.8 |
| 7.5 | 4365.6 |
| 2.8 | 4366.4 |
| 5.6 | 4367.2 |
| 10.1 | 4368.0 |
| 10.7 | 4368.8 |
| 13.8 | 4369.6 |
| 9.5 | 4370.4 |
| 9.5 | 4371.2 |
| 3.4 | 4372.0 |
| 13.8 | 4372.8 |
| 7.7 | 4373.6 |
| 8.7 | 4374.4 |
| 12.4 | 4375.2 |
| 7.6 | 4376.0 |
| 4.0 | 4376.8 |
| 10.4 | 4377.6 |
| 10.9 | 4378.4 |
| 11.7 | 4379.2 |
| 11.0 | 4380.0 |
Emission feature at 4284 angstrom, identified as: [O II] 3727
